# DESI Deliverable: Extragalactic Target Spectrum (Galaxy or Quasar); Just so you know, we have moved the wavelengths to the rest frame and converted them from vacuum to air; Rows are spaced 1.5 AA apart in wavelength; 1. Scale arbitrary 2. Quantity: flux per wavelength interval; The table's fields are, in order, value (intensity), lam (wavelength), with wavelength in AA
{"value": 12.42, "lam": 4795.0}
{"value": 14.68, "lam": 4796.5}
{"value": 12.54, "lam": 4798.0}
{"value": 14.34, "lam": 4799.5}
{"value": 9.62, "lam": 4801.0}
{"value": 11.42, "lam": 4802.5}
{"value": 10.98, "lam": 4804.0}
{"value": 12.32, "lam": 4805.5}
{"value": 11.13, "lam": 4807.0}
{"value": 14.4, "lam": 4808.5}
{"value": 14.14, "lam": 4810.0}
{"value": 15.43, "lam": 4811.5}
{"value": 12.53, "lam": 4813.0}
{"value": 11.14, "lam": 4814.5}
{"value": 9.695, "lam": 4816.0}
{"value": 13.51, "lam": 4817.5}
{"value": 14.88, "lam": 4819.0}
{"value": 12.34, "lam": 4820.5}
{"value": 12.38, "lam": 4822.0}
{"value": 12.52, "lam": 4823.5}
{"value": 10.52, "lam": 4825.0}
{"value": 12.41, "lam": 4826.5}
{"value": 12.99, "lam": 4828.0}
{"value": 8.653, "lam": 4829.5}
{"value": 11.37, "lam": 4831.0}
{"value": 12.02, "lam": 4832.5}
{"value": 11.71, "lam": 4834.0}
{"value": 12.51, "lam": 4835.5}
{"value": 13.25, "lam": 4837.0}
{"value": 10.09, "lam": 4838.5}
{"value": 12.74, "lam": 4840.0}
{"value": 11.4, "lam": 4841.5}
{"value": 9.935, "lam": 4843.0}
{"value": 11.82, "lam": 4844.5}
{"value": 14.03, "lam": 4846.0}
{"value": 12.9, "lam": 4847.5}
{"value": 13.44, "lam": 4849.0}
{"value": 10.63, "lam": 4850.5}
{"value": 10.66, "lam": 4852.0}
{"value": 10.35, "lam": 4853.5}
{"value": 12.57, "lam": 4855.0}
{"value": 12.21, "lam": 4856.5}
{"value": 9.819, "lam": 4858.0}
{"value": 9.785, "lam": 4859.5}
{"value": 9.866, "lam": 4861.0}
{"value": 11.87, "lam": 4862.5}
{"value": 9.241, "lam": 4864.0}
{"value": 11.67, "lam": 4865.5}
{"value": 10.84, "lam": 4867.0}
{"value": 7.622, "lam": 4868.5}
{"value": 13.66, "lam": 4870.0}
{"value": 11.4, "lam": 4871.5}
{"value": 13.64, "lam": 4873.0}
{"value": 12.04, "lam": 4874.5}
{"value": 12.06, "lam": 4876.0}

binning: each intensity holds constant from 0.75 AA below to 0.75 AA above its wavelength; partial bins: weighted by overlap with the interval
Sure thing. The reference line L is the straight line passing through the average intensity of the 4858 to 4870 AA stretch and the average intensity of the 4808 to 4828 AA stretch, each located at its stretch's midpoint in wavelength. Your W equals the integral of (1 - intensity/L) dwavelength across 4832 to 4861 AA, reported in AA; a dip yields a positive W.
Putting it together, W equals -1.0 AA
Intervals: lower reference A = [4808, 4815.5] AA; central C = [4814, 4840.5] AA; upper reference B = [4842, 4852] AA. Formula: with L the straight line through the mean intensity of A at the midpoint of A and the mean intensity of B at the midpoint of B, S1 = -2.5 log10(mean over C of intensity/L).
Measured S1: 0.073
